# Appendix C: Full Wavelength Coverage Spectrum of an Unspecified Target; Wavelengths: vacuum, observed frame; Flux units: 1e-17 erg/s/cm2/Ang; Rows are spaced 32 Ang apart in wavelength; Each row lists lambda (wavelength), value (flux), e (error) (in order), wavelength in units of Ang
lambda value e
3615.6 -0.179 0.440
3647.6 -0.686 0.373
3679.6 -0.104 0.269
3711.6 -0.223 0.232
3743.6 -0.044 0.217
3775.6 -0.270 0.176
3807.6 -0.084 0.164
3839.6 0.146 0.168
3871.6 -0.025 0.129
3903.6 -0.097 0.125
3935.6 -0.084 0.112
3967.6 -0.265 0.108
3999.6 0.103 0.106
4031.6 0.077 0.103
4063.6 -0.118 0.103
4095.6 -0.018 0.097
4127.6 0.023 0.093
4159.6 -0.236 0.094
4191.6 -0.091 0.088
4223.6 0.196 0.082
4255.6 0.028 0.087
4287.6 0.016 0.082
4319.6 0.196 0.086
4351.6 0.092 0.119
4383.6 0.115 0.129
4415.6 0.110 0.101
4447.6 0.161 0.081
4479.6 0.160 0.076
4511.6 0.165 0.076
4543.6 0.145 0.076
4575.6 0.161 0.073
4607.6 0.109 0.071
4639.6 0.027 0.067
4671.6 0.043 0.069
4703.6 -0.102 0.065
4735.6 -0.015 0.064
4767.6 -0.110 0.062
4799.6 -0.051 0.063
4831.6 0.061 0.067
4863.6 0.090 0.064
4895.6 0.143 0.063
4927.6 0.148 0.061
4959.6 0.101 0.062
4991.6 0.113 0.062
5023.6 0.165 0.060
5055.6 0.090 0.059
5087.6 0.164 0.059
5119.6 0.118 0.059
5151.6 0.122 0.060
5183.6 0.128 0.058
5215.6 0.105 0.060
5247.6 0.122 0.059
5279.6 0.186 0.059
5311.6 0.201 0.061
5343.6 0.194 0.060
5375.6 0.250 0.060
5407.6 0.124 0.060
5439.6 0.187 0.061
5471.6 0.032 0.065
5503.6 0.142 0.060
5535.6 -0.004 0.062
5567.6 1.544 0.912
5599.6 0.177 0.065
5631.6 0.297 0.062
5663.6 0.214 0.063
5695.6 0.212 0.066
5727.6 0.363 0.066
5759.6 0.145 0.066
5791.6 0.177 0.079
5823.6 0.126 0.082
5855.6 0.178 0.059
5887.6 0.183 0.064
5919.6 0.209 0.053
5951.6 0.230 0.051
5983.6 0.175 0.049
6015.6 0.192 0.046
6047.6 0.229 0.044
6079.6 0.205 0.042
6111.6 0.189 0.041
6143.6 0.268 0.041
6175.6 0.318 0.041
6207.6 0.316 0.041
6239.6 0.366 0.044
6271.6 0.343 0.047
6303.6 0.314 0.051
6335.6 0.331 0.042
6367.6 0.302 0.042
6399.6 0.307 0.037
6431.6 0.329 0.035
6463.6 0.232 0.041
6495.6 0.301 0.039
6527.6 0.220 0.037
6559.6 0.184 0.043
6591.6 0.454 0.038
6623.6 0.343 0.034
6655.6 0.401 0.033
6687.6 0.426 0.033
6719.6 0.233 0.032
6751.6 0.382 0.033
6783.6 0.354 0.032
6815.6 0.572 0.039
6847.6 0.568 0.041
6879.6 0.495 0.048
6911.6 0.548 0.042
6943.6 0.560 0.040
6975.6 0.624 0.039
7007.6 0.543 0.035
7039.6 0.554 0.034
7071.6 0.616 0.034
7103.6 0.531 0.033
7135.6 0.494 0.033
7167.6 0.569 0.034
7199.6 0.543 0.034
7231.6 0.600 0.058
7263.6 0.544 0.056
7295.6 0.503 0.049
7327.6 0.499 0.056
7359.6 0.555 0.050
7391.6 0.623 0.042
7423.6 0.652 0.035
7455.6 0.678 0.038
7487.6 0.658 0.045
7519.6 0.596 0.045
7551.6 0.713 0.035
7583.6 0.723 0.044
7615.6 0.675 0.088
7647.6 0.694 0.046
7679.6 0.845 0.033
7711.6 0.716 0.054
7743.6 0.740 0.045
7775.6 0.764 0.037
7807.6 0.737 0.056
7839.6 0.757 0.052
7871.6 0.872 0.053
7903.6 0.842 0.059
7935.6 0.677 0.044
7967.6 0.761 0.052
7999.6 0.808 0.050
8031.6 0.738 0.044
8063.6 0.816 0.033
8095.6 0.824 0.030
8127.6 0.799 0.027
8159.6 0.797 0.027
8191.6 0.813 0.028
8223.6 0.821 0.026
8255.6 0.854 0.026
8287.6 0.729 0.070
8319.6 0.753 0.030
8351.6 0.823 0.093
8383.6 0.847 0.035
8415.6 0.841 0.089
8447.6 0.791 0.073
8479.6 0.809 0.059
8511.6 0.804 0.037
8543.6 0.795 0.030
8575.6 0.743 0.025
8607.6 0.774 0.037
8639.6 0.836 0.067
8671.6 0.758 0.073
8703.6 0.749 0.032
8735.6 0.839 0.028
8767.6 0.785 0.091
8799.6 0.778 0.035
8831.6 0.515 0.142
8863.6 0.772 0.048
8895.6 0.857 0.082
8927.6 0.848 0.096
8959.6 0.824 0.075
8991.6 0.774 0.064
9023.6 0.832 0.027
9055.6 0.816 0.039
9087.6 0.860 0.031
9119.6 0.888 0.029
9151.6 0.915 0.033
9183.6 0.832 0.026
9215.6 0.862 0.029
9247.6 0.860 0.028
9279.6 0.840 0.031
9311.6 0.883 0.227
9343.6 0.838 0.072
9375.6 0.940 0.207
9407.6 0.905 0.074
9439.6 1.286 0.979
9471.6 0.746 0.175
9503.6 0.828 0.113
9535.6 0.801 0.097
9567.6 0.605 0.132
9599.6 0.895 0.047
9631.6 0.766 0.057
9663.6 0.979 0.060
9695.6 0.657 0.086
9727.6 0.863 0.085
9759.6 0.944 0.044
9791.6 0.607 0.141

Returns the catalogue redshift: 0.71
